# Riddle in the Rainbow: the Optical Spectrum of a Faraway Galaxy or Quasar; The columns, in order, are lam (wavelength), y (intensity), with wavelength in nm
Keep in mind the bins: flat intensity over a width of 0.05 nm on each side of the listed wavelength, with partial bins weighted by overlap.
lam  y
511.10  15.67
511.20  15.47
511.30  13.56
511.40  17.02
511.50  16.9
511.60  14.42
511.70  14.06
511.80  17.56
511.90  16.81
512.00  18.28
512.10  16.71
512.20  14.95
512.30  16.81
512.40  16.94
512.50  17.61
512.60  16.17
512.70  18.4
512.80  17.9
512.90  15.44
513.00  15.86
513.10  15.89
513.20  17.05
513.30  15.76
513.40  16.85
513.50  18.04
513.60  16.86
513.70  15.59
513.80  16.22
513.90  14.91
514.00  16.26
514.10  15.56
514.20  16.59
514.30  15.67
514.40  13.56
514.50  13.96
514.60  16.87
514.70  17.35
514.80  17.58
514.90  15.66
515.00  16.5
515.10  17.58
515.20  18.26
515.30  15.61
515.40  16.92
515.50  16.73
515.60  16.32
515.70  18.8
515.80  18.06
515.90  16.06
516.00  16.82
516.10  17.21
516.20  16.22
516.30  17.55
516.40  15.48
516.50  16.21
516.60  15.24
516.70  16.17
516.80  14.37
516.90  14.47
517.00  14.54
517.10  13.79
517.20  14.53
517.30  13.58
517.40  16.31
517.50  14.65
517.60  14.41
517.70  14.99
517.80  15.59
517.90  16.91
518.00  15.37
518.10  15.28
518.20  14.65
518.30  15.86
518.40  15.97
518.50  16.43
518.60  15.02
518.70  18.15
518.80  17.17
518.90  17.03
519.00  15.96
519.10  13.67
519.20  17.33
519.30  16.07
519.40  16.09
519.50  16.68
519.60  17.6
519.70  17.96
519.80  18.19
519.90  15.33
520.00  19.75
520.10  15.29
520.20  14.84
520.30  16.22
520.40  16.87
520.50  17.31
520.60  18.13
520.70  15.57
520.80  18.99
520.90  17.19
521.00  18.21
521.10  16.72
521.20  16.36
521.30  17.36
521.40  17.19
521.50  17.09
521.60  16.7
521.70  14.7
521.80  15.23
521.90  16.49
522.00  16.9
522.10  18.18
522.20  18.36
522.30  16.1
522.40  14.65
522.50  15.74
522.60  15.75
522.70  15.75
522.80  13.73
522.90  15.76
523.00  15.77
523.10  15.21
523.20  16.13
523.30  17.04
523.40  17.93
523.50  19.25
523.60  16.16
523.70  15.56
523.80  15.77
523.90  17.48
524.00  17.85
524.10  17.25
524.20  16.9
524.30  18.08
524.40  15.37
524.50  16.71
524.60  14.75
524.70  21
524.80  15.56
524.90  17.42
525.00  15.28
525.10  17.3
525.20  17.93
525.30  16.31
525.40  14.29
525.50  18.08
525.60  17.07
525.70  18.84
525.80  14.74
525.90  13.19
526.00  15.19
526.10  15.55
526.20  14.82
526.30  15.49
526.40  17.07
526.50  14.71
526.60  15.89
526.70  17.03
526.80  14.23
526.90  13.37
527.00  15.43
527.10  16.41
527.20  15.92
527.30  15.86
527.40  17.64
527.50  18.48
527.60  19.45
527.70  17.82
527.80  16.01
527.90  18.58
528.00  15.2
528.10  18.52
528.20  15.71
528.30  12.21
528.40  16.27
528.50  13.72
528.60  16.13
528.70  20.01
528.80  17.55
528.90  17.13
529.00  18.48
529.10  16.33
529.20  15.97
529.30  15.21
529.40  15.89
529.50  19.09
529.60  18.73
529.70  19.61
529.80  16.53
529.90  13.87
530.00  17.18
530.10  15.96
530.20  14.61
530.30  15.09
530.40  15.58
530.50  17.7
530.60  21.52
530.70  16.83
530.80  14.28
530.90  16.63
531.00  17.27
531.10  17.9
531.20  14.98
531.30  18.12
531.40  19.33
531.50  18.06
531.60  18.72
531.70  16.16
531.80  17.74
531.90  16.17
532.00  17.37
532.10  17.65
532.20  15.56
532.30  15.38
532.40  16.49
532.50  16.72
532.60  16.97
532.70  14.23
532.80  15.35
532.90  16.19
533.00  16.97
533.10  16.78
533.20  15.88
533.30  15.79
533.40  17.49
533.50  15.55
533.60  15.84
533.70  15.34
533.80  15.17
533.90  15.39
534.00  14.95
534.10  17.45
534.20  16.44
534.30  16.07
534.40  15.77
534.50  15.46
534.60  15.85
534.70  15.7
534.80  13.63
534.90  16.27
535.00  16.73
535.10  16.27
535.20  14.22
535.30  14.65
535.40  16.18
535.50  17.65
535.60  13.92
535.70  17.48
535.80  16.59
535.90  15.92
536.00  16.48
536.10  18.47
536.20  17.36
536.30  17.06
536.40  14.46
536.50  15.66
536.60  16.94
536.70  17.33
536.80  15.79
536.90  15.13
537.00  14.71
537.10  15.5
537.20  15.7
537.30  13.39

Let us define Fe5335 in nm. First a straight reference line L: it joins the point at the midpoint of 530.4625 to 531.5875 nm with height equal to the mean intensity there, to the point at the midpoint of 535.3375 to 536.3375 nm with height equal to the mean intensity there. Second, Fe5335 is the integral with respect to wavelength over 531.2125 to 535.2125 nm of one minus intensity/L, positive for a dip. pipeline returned 0.20 nm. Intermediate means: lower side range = 17.5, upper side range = 16.7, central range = 16.3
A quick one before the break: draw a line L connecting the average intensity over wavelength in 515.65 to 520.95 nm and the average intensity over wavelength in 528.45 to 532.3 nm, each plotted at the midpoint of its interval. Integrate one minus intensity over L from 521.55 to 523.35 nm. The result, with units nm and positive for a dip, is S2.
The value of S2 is 0.05 nm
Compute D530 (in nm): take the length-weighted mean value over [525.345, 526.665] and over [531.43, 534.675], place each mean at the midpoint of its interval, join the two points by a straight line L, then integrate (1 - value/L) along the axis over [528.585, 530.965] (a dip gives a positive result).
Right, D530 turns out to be -0.13 nm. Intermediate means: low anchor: 15.8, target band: 16.9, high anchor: 16.3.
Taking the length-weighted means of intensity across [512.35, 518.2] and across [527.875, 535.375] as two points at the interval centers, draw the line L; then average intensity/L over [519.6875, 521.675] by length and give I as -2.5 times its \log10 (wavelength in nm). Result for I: -0.05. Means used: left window 16.1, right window 16.4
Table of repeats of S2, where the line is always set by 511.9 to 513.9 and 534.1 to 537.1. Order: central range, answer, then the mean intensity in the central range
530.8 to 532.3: -0.09 nm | 17.1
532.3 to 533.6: 0.00 nm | 16.2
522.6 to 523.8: 0.01 nm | 16.2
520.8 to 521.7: -0.04 nm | 17.1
